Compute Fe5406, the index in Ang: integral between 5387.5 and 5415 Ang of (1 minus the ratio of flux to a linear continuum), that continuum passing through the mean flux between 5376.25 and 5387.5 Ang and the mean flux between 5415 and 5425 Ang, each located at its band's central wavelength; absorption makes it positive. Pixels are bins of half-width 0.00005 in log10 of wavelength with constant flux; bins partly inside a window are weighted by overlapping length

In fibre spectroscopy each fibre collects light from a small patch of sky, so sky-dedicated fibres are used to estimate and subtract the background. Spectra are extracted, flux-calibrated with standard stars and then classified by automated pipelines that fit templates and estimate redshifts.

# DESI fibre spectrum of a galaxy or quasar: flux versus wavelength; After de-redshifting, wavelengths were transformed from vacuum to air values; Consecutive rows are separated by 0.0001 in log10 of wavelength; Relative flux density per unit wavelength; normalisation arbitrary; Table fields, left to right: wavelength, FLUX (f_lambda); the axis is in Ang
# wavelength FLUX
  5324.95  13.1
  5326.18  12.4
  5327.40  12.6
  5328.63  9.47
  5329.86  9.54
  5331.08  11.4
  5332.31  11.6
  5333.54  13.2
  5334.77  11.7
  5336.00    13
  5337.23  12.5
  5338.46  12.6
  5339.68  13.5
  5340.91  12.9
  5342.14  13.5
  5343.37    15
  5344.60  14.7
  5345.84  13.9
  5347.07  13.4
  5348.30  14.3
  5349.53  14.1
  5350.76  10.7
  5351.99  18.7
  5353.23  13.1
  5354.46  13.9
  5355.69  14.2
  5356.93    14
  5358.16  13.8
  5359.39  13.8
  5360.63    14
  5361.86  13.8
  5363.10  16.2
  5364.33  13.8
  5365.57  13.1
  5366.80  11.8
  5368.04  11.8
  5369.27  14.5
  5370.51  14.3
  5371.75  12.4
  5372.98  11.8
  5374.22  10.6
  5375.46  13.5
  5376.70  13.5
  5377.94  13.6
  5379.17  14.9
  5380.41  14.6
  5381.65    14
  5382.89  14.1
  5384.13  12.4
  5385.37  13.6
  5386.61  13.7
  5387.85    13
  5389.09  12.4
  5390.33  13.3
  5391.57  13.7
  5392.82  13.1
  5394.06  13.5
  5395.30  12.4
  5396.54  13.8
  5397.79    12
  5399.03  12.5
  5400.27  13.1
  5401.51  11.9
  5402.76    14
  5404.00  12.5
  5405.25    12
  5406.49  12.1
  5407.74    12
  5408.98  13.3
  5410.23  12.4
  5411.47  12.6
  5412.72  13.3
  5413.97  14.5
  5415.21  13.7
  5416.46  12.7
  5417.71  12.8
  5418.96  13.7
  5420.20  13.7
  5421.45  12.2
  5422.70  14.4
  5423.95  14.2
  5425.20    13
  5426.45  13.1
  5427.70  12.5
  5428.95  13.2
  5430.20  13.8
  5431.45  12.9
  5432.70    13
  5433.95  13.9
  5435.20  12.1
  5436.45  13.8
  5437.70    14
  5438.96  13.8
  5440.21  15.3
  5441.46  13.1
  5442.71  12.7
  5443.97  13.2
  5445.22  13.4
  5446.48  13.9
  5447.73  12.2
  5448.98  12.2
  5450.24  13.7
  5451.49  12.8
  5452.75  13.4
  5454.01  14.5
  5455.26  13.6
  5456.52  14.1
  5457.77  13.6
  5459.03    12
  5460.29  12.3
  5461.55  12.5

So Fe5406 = 1.4 Ang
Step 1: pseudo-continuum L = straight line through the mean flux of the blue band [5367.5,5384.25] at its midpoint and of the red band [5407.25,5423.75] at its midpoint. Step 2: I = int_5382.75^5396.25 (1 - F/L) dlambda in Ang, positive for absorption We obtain 0.10 Ang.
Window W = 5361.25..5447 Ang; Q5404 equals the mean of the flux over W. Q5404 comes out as 13.2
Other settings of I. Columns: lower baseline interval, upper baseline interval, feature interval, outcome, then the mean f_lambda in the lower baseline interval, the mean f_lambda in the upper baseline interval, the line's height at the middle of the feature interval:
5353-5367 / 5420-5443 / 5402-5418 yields 0.76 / 13.9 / 13.4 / 13.6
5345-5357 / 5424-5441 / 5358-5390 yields 1.04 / 14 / 13.4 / 13.9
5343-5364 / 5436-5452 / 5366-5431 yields 3.25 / 14.2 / 13.4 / 13.8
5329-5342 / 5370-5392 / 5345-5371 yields -2.32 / 12.2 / 13.3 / 12.7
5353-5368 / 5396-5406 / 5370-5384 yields -0.04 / 13.7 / 12.7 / 13.3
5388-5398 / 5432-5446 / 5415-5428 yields 0.04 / 13.1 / 13.5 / 13.3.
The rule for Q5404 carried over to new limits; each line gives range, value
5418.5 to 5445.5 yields 13.4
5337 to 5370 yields 13.8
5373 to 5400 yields 13.2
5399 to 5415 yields 12.8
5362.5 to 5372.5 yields 13.5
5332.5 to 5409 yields 13.3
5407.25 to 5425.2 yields 13.3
